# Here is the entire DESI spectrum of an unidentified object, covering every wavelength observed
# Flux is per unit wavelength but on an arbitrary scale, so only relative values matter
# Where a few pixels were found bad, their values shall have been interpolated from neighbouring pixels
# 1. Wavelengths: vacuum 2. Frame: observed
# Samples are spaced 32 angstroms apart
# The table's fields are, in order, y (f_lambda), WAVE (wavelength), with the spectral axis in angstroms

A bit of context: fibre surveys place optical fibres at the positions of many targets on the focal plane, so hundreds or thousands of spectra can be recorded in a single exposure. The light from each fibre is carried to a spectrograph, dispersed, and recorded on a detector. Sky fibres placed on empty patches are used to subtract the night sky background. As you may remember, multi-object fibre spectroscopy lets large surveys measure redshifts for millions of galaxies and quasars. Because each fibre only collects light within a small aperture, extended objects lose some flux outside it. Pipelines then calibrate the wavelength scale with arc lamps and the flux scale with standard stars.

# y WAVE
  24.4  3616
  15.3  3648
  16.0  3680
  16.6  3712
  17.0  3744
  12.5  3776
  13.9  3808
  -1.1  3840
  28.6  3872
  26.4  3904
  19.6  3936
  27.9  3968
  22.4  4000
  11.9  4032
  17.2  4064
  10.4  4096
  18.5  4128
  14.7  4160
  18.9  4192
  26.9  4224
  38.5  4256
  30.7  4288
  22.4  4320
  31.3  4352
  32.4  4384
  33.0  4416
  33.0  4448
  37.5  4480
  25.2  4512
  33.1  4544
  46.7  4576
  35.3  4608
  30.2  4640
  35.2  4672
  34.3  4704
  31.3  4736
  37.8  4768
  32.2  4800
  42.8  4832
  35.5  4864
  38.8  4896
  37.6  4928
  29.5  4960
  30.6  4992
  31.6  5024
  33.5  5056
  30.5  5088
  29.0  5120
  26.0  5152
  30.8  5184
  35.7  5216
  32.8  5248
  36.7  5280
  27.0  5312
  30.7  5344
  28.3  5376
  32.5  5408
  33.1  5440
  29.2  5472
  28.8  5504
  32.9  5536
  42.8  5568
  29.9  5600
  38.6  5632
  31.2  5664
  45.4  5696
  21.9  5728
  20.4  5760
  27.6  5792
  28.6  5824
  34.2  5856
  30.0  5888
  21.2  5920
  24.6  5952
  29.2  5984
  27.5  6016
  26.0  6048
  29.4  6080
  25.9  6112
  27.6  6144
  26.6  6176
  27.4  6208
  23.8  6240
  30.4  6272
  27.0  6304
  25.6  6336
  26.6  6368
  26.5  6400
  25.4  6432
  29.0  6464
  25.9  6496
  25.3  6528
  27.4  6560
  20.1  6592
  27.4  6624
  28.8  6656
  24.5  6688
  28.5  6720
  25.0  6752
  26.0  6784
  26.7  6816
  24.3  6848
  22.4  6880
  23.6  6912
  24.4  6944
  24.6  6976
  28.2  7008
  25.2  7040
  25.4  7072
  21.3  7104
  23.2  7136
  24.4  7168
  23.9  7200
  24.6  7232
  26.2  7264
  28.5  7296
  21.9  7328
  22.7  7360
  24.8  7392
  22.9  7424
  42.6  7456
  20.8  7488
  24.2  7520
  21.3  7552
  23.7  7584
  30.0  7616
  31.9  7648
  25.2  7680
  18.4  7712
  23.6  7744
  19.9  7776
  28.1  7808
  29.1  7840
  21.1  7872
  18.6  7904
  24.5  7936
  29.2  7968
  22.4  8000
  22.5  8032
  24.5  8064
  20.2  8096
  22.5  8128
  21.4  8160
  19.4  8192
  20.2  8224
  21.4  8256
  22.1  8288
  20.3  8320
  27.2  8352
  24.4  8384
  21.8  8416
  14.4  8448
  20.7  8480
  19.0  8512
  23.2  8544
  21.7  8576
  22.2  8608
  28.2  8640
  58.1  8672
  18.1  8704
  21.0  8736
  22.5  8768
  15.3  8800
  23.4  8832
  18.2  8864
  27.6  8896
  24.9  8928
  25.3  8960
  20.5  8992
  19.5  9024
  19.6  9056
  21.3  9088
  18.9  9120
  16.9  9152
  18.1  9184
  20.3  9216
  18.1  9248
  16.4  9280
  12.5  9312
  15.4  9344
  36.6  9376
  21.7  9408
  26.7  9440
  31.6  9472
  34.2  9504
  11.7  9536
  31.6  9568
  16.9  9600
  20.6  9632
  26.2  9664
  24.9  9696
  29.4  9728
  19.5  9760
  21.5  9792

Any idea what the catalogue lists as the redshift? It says 0.137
